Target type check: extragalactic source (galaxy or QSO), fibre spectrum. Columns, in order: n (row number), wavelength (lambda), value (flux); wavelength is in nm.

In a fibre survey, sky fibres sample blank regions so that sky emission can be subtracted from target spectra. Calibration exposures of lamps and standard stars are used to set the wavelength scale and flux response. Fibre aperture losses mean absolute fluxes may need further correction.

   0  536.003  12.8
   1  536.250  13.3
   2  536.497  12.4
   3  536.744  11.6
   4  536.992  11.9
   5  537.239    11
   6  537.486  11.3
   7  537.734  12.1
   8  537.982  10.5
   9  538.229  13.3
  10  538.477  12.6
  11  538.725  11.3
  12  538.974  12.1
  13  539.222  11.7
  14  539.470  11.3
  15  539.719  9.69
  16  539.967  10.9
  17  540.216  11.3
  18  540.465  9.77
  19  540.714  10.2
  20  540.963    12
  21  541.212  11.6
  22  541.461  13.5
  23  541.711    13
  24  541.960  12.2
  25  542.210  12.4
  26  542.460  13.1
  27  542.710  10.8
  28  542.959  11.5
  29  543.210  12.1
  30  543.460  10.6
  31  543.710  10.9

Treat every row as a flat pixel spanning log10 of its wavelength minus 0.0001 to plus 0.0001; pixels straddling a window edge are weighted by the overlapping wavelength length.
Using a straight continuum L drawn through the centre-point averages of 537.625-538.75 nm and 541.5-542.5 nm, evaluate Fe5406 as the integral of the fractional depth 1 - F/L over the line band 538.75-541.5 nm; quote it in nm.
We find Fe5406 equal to 0.26 nm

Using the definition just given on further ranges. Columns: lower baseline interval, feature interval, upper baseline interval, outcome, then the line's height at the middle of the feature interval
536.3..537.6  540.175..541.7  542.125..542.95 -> 0.05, 11.9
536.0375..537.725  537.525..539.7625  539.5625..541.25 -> -0.06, 11.4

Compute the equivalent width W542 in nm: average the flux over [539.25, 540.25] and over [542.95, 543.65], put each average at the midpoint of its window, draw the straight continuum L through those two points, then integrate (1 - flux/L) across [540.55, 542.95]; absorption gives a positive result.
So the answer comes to -0.195 nm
